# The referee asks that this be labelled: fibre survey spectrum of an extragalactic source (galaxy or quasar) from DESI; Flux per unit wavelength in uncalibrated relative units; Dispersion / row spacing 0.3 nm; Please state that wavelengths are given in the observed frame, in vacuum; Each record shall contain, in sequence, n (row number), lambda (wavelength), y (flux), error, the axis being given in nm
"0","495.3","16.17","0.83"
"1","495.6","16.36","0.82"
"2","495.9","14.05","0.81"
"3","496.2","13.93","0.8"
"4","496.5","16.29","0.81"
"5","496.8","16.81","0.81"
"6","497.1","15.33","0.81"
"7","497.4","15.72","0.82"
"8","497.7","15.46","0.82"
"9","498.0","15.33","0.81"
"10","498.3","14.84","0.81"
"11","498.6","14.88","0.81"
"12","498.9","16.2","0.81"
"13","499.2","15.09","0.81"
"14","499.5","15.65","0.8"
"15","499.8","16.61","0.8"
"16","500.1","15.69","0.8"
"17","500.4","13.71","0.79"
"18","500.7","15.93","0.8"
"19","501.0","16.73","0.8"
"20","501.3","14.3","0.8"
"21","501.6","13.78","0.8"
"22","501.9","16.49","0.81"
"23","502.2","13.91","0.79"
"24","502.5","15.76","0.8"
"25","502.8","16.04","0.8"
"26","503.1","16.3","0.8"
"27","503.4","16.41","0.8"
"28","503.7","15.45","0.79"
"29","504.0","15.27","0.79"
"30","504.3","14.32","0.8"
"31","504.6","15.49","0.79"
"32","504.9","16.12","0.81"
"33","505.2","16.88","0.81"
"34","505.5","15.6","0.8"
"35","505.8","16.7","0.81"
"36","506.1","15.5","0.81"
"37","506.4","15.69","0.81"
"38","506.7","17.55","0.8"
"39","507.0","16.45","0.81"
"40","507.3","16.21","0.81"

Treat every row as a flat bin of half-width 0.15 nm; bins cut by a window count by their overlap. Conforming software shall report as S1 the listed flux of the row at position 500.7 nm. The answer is 15.93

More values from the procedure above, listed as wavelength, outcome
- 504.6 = 15.49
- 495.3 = 16.17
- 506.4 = 15.69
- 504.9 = 16.12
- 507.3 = 16.21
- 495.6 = 16.36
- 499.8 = 16.61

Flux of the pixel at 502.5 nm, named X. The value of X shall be 15.76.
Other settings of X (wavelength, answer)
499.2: 15.09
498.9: 16.2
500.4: 13.71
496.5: 16.29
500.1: 15.69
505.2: 16.88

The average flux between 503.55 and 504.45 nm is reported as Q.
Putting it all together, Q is 15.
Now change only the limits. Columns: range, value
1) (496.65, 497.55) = 16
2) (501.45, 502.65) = 15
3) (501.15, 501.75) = 14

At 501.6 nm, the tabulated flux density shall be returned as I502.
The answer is 13.78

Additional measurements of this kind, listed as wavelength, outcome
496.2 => 13.93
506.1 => 15.5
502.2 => 13.91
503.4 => 16.41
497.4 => 15.72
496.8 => 16.81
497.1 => 15.33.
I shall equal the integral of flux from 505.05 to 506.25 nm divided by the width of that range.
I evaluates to 16.2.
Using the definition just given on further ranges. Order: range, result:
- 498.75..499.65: 15.6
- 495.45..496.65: 15.2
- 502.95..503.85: 16.1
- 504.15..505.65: 15.7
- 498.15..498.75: 14.9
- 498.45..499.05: 15.5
